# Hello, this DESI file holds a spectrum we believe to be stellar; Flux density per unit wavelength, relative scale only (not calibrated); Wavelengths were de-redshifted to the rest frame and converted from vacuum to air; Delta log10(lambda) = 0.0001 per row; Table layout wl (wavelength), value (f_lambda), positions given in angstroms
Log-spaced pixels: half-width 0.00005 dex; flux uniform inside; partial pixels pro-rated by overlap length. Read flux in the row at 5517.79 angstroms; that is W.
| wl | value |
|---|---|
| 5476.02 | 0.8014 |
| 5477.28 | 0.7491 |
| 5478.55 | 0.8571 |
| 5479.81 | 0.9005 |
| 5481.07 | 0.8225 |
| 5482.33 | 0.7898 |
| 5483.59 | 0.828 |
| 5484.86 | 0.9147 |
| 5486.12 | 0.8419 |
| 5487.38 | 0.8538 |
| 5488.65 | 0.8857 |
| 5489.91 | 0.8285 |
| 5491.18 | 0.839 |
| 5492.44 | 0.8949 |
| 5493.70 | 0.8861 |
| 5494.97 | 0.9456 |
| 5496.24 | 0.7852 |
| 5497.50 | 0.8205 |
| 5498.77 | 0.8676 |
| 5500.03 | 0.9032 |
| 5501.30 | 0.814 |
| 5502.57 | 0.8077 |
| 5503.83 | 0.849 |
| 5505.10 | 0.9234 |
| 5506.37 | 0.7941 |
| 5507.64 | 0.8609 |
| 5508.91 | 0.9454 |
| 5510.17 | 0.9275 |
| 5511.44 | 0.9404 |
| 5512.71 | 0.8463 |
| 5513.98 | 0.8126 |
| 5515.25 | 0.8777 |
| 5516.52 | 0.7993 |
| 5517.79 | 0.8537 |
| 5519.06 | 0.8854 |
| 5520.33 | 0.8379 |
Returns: 0.8537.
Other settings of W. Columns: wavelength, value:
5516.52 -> 0.7993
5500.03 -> 0.9032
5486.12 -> 0.8419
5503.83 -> 0.849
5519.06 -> 0.8854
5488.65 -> 0.8857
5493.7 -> 0.8861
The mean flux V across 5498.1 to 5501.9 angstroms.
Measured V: 0.861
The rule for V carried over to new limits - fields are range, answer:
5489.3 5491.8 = 0.832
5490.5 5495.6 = 0.891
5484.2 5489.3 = 0.873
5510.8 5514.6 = 0.866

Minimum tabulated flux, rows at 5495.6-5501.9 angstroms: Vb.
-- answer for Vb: 0.7852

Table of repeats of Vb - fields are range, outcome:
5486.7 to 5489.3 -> 0.8538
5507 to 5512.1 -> 0.8609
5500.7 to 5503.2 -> 0.8077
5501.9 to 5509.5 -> 0.7941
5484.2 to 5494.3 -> 0.8285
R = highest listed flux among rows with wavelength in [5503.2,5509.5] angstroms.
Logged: 0.9454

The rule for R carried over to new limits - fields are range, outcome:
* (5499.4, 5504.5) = 0.9032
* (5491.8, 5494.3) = 0.8949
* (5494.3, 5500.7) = 0.9456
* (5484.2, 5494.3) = 0.9147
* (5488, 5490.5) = 0.8857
